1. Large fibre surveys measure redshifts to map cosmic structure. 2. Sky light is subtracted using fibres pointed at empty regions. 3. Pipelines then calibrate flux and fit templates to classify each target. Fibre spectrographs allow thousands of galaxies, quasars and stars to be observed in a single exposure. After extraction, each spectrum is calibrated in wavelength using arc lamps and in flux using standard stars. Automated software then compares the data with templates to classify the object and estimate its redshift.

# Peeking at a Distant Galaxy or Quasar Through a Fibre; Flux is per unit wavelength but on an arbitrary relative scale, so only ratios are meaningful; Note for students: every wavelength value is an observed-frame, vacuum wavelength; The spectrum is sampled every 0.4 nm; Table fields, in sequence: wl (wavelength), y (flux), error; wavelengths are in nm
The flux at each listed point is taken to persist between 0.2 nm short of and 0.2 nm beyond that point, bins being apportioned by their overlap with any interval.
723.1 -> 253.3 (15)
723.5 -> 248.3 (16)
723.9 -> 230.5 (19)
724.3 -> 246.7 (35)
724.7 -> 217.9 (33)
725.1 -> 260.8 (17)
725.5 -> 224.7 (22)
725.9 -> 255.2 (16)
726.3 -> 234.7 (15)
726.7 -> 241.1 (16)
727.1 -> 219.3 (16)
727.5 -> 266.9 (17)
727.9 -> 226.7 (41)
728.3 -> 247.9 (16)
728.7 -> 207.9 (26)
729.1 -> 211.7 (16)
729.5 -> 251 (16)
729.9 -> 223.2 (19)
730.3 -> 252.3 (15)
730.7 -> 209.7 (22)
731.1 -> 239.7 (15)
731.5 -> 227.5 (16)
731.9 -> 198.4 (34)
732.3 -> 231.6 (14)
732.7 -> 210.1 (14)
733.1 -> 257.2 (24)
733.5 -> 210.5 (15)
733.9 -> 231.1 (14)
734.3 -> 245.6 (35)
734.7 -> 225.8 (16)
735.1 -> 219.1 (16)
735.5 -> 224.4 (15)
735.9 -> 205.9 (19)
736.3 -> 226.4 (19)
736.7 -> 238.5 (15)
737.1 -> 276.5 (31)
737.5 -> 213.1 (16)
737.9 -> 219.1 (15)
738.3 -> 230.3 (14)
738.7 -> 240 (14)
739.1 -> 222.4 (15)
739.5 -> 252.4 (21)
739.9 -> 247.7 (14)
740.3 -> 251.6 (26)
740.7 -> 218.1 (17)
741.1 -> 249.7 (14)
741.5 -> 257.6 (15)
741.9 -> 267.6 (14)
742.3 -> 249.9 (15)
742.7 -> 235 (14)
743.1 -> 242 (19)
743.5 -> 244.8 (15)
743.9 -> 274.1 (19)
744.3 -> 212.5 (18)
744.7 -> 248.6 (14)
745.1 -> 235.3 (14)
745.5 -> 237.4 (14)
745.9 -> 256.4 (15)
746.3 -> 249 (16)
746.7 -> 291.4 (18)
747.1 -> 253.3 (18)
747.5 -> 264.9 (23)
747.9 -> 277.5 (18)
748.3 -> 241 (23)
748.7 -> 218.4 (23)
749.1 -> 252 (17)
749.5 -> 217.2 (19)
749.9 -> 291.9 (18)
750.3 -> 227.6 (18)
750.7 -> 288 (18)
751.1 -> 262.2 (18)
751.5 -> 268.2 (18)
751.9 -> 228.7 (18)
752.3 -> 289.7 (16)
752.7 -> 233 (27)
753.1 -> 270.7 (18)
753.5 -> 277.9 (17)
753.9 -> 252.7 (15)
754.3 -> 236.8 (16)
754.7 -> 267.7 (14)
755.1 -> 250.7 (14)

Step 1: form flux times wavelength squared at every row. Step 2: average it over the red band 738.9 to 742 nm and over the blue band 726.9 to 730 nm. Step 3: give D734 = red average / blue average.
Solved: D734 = 1.1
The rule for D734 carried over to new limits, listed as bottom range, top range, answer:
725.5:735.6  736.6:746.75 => 1.09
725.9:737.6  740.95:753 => 1.14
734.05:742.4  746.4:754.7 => 1.12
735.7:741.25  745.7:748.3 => 1.15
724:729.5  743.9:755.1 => 1.15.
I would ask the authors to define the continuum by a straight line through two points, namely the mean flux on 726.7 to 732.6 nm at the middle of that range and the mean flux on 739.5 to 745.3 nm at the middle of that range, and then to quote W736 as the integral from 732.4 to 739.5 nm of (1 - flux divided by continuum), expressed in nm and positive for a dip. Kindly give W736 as 0.23 nm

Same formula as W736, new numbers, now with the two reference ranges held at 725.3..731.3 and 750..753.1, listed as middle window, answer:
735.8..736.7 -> 0.08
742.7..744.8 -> 0.06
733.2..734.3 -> 0.05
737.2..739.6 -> 0.14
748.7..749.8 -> 0.08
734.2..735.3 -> 0.06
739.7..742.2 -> -0.01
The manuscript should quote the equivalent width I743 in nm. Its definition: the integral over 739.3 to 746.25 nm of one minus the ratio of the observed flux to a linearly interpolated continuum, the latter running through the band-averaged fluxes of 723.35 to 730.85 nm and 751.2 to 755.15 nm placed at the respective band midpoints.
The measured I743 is 0.09 nm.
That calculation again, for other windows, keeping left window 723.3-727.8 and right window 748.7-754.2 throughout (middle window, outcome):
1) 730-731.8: 0.10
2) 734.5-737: 0.22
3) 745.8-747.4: -0.06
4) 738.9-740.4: 0.04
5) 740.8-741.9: -0.01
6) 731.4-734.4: 0.23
